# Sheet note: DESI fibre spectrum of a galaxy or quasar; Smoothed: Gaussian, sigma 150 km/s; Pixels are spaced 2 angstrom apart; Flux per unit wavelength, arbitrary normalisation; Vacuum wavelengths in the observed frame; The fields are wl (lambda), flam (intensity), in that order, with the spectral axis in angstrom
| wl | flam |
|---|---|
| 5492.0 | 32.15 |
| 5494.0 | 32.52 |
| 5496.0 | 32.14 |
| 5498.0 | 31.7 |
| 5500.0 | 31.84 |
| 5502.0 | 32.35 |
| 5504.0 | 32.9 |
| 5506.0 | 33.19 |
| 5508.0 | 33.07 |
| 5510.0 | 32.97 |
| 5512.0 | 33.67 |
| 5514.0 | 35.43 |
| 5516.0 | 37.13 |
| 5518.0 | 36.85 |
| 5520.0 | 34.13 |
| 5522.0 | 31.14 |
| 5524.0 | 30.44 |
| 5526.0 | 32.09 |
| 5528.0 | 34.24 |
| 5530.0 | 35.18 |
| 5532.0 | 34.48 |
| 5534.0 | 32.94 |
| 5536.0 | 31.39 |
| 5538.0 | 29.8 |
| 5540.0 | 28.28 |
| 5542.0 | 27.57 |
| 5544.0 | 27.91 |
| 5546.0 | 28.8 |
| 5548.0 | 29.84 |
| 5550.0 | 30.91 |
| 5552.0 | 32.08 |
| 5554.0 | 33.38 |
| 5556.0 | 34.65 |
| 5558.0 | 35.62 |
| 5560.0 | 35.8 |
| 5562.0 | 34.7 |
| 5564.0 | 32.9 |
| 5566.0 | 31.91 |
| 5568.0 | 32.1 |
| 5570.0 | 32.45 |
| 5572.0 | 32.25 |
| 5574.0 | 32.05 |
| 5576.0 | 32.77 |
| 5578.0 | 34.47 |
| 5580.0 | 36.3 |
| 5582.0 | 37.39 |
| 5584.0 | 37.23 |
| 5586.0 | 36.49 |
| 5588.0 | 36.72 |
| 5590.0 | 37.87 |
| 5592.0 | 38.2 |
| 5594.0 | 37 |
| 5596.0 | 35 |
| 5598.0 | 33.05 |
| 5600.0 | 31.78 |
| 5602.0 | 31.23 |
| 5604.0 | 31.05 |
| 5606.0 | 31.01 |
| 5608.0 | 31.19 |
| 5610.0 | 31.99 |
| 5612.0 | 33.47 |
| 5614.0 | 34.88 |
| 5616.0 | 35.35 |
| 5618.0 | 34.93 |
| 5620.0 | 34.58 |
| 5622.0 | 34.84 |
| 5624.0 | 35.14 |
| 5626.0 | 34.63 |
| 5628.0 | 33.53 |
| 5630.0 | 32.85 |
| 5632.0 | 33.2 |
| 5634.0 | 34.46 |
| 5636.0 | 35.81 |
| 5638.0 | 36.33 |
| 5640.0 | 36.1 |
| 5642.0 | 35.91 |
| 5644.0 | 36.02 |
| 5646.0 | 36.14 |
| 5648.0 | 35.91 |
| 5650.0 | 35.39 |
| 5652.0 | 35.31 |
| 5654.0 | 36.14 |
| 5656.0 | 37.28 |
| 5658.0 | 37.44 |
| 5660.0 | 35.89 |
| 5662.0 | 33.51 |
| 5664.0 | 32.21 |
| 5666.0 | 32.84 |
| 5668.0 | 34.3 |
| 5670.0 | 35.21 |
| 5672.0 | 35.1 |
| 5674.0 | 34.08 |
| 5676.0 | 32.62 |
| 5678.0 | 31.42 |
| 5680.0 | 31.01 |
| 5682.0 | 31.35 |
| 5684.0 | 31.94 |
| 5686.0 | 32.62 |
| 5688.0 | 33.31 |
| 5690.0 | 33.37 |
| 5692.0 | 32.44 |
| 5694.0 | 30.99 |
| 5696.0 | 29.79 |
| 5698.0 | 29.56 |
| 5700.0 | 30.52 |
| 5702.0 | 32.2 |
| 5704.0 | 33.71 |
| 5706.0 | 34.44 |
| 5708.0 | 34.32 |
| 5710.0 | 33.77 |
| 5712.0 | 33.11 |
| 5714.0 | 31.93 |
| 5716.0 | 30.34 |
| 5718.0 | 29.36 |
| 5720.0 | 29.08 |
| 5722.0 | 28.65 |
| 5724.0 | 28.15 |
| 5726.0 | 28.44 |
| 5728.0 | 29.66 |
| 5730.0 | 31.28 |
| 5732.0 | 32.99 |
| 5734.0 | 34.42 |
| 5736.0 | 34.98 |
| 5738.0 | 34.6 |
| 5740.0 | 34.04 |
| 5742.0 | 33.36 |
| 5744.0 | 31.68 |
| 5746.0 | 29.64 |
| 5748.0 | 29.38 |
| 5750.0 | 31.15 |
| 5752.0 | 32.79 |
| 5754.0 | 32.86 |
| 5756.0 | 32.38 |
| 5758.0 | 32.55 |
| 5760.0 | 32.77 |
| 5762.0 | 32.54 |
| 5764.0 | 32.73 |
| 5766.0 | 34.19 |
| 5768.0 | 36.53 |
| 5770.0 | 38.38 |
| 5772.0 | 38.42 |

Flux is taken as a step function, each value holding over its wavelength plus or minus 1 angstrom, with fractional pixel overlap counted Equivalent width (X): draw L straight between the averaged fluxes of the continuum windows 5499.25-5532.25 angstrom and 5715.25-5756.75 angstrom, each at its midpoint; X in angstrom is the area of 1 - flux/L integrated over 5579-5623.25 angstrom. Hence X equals -2.5 angstrom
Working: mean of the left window 33.6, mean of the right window 31.4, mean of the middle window 34.6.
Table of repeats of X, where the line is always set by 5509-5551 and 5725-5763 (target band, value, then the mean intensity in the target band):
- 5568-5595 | -2.7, 35.4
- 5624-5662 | -3.8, 35.4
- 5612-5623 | -0.9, 34.8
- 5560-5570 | -0.3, 33.1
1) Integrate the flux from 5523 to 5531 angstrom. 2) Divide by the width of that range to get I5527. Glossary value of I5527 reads 33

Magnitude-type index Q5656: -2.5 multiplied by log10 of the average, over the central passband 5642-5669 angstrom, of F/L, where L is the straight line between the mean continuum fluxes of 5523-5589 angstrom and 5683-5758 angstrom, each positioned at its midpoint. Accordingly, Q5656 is -0.10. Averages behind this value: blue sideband 32.9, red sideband 31.8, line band 35.3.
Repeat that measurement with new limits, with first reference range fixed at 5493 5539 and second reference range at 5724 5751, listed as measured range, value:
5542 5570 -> 0.02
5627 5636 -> -0.04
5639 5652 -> -0.11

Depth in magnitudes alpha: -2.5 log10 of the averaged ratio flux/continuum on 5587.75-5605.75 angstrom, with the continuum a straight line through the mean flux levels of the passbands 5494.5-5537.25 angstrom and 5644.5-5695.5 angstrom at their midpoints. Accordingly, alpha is -0.03 mag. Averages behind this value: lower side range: 33.3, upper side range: 33.9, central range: 34.4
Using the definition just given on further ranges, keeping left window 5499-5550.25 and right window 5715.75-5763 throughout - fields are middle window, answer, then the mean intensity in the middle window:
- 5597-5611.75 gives 0.01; 31.7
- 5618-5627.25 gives -0.09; 34.8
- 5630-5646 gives -0.11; 35.3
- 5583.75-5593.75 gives -0.16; 37.3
